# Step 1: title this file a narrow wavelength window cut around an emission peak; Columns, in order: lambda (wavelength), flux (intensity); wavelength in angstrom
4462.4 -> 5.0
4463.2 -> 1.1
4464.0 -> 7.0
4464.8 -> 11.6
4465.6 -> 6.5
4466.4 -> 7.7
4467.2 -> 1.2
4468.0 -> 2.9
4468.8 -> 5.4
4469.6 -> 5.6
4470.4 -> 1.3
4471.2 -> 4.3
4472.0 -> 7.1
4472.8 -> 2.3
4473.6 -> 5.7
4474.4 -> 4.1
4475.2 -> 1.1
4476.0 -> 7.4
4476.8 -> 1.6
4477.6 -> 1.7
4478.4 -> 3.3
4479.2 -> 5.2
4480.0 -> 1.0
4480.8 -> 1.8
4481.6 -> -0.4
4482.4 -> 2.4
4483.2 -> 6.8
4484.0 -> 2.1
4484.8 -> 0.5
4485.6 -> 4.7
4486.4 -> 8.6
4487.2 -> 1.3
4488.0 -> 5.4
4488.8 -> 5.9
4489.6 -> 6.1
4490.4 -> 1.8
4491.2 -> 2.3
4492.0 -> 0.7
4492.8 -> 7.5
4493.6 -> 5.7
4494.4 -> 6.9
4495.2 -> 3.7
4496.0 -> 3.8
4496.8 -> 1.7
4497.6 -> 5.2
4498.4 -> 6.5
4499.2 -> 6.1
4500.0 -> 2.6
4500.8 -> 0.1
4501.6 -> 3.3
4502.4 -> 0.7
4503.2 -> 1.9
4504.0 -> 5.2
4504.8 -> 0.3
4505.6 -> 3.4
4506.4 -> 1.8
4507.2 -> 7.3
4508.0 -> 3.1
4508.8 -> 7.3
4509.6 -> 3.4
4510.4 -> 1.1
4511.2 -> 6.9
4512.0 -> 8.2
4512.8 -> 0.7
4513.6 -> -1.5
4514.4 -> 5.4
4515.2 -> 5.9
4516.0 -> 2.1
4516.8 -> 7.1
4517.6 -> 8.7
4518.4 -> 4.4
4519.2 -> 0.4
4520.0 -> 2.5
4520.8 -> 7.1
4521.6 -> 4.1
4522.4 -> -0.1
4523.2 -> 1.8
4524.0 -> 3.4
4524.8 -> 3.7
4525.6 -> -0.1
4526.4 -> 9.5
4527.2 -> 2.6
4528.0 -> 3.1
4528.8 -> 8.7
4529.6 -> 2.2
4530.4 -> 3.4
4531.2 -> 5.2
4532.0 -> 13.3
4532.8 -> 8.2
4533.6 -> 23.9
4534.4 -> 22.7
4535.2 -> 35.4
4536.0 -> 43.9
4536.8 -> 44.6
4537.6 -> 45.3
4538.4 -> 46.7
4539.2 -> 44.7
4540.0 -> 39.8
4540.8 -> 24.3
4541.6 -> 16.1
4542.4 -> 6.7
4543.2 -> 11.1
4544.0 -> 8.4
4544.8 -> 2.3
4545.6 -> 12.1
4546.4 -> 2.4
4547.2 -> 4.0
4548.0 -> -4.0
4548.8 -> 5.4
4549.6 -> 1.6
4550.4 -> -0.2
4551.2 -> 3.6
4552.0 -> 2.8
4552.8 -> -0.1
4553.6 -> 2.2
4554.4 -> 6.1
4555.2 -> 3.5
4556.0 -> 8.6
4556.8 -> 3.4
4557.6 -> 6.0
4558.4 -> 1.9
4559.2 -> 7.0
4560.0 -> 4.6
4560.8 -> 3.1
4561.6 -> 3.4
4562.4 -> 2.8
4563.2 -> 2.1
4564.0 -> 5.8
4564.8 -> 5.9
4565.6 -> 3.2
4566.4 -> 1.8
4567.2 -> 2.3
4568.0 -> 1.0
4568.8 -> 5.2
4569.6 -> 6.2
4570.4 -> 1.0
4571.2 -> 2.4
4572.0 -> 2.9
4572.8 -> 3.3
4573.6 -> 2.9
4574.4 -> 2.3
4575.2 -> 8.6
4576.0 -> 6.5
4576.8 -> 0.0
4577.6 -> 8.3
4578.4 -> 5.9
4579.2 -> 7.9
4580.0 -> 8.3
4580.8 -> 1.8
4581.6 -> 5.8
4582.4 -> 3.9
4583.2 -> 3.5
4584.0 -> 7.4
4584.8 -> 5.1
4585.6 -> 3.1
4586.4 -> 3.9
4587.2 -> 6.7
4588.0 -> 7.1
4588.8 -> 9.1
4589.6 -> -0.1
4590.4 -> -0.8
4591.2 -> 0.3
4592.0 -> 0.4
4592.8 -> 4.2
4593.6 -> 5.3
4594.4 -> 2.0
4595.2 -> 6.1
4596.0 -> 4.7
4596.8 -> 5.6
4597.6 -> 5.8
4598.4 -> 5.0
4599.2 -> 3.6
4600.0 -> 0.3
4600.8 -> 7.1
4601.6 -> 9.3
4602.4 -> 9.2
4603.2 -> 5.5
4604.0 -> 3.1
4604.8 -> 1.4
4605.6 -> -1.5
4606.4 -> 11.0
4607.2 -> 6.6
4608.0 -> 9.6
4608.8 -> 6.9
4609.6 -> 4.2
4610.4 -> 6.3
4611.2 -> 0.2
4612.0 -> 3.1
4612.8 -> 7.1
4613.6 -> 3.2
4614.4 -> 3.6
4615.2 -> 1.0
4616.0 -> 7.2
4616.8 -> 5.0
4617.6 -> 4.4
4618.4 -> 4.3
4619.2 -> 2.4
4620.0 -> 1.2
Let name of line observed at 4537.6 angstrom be [O II]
